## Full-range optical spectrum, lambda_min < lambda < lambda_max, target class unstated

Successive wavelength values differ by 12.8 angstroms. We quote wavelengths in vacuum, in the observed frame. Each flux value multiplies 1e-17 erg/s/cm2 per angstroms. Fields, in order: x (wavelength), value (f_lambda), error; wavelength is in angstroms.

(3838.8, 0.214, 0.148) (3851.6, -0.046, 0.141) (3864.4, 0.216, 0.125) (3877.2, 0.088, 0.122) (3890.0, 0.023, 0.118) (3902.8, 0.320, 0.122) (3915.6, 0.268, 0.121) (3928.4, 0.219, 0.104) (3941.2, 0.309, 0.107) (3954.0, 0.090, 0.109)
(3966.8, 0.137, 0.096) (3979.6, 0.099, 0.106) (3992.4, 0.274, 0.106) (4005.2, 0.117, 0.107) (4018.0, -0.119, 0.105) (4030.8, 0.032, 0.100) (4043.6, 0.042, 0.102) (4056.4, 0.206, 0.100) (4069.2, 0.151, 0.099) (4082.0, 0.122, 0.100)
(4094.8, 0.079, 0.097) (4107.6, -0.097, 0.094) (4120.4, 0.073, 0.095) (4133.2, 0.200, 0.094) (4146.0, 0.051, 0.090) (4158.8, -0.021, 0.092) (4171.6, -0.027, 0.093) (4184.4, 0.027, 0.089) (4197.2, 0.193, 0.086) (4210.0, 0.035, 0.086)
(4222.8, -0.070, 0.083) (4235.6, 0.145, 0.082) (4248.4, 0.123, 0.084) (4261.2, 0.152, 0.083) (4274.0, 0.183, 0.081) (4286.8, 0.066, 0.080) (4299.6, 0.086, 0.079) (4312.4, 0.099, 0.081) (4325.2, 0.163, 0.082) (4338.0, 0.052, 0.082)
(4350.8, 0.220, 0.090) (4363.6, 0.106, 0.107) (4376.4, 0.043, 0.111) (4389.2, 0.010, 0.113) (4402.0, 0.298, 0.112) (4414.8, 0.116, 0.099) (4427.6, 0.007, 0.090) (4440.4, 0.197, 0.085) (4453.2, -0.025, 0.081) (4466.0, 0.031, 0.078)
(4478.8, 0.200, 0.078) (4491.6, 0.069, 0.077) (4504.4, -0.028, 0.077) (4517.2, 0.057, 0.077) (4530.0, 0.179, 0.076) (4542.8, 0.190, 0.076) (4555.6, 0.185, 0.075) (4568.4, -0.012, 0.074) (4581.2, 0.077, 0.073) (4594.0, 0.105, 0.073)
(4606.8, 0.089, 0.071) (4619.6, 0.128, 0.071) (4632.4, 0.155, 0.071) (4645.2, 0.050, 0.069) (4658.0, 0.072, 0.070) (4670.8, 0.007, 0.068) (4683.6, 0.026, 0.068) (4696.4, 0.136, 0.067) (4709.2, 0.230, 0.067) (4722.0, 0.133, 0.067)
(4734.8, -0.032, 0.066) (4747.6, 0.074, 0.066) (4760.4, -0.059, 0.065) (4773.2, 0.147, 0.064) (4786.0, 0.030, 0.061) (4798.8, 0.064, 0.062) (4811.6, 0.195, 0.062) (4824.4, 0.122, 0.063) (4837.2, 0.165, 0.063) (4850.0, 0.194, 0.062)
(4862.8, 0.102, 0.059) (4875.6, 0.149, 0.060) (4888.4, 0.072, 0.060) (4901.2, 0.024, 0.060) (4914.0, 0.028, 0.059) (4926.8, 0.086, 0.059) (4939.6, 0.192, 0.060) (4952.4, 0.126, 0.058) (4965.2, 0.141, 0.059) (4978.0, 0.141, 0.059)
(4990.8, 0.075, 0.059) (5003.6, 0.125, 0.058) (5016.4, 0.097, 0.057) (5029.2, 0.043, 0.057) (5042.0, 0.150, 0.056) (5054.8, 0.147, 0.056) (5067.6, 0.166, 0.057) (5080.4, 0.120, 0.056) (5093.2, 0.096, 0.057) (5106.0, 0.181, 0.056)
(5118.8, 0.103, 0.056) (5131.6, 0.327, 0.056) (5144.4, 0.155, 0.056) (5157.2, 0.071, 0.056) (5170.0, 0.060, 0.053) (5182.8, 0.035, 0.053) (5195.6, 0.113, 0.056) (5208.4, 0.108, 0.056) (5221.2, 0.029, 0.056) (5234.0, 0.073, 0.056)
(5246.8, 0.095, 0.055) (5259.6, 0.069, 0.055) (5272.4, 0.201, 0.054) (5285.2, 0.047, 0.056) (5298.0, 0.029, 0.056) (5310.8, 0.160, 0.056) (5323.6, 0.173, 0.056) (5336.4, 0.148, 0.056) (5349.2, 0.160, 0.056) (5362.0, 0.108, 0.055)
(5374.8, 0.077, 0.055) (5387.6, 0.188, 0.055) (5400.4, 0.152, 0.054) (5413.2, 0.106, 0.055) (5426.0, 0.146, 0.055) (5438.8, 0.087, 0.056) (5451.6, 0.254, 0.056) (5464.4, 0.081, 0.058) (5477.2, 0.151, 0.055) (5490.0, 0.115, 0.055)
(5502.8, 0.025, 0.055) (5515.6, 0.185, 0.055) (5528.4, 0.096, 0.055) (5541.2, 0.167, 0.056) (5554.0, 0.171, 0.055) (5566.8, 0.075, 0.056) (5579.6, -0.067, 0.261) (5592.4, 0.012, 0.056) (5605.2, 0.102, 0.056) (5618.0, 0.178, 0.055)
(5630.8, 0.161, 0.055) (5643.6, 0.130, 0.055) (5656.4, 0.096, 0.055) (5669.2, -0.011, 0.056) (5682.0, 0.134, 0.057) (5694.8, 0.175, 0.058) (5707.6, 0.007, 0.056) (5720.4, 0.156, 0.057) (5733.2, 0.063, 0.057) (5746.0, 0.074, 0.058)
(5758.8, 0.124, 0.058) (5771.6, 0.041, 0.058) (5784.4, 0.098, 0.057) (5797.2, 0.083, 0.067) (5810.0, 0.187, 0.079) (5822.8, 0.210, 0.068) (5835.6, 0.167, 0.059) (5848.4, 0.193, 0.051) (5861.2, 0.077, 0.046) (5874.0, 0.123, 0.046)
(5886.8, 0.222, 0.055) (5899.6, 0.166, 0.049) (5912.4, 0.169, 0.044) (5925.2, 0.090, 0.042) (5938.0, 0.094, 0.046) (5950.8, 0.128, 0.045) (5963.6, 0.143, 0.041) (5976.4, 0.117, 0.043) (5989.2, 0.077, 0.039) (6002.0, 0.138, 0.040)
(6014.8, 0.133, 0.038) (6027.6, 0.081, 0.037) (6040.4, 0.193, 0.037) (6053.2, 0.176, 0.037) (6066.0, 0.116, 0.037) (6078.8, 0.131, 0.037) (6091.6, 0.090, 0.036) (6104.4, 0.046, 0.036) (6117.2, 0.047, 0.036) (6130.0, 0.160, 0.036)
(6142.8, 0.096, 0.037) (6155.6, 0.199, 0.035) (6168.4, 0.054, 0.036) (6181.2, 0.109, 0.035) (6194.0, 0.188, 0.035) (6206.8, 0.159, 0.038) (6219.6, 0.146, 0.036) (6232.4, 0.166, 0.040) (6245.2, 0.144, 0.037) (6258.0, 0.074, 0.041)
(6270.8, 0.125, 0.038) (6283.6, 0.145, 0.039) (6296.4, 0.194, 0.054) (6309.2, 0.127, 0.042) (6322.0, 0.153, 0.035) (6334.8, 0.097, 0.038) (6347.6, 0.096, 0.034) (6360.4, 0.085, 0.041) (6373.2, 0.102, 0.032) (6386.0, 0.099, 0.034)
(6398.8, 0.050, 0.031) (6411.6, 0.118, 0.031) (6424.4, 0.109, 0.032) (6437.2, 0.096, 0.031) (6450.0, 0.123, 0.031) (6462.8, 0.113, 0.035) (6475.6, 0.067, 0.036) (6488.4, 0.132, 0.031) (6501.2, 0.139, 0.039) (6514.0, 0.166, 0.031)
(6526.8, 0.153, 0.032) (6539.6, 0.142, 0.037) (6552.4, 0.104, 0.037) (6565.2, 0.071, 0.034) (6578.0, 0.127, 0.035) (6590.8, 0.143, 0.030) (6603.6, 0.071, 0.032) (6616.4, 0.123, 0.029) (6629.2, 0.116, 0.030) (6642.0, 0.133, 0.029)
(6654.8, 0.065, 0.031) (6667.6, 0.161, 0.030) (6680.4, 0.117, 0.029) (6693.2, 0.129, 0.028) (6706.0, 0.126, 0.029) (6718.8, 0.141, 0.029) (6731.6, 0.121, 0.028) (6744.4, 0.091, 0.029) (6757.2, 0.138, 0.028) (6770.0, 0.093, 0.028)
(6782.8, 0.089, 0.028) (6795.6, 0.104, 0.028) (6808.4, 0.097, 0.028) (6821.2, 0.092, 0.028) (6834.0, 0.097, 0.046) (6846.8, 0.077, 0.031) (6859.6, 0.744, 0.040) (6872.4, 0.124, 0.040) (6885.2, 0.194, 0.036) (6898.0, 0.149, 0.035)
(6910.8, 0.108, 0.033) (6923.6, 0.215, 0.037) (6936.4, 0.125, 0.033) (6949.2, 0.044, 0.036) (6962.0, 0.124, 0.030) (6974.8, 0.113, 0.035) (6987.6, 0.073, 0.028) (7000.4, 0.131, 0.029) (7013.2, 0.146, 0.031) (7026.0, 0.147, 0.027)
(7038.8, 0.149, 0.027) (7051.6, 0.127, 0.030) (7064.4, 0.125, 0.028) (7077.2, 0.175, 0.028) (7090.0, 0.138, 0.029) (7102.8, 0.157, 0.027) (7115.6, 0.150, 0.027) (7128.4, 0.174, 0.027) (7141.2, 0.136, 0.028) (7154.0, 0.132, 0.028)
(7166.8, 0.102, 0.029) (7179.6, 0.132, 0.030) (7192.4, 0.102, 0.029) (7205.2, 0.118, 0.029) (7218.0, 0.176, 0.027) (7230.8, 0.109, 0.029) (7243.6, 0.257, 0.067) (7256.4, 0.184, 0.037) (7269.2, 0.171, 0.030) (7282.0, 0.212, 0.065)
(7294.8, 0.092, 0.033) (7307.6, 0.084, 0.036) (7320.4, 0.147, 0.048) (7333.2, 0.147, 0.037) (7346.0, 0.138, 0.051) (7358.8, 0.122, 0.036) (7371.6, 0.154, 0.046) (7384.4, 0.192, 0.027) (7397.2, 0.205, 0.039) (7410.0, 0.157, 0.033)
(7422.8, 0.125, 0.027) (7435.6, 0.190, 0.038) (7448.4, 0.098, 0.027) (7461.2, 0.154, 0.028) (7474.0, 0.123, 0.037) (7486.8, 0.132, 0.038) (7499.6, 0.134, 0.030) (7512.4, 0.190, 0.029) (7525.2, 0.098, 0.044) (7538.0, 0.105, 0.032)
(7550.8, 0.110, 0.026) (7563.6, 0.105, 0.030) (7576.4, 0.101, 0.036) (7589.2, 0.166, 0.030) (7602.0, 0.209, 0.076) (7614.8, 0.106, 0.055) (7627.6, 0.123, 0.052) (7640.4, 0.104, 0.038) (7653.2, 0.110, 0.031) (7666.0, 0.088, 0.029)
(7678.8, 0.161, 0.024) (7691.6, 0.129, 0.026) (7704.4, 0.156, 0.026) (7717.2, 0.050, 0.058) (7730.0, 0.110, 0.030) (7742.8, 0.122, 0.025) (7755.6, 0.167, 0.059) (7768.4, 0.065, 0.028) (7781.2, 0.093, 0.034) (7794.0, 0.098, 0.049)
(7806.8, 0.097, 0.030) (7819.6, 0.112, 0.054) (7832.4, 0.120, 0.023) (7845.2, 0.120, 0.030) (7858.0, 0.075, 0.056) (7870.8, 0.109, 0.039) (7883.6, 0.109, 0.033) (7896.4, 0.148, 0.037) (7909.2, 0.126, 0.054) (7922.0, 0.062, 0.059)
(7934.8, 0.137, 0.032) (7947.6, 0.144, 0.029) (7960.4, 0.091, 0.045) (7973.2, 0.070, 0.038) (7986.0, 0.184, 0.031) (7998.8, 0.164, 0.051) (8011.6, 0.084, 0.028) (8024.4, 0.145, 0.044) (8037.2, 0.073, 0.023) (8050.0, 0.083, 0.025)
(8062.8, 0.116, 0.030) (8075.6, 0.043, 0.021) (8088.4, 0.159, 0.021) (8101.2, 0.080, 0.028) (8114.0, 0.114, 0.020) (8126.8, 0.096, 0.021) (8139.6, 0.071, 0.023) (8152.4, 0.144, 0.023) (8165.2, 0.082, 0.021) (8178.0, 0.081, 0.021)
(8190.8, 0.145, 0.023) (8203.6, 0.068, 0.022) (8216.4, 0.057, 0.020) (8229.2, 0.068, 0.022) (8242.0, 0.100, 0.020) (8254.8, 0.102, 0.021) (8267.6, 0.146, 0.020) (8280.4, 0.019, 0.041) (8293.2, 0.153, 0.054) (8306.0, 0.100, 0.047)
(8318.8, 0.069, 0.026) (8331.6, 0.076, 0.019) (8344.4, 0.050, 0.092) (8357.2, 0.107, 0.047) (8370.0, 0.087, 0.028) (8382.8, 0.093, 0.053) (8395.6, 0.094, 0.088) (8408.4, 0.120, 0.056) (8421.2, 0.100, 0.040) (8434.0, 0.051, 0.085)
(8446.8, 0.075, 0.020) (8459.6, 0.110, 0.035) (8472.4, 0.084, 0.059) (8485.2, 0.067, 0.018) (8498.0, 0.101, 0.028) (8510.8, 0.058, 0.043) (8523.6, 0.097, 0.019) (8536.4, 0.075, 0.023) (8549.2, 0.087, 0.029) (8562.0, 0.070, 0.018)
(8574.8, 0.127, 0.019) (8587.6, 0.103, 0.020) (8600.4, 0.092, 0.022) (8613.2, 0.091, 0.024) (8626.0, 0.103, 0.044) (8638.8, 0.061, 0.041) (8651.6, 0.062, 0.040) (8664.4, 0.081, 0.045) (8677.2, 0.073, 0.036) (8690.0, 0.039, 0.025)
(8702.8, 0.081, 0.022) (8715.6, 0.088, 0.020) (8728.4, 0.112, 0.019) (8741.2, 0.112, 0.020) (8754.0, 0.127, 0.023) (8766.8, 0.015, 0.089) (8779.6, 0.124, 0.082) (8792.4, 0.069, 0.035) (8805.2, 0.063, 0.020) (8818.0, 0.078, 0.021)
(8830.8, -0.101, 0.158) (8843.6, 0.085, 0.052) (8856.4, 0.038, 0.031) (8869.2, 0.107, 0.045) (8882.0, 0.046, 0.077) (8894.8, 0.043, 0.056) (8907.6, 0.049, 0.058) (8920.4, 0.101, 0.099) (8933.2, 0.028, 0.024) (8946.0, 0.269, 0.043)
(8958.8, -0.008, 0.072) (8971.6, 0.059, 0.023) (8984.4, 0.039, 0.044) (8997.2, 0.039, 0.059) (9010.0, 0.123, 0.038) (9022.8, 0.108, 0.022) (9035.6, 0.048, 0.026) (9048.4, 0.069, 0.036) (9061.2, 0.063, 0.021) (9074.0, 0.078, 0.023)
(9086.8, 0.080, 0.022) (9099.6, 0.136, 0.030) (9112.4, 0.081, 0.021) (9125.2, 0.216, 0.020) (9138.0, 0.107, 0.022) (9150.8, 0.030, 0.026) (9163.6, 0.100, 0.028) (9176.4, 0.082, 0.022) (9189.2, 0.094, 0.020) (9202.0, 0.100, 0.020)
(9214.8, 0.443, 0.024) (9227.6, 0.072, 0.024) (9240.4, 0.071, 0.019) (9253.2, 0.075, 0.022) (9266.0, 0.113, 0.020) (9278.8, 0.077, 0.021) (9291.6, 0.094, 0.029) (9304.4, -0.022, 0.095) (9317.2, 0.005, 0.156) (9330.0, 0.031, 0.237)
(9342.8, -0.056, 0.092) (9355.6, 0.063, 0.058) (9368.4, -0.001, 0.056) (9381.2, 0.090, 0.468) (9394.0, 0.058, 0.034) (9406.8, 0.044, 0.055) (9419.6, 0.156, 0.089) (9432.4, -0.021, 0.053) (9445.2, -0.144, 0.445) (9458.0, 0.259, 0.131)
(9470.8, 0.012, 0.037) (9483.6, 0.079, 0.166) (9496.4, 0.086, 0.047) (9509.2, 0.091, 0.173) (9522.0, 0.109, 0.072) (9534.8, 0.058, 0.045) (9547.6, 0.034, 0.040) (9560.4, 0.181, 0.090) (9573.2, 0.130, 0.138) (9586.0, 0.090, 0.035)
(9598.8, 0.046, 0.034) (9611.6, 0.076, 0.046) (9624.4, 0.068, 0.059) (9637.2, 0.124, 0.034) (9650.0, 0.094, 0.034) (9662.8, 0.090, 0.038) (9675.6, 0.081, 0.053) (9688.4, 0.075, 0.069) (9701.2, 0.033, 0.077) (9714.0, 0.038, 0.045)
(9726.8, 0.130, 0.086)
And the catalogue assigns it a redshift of 0.84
